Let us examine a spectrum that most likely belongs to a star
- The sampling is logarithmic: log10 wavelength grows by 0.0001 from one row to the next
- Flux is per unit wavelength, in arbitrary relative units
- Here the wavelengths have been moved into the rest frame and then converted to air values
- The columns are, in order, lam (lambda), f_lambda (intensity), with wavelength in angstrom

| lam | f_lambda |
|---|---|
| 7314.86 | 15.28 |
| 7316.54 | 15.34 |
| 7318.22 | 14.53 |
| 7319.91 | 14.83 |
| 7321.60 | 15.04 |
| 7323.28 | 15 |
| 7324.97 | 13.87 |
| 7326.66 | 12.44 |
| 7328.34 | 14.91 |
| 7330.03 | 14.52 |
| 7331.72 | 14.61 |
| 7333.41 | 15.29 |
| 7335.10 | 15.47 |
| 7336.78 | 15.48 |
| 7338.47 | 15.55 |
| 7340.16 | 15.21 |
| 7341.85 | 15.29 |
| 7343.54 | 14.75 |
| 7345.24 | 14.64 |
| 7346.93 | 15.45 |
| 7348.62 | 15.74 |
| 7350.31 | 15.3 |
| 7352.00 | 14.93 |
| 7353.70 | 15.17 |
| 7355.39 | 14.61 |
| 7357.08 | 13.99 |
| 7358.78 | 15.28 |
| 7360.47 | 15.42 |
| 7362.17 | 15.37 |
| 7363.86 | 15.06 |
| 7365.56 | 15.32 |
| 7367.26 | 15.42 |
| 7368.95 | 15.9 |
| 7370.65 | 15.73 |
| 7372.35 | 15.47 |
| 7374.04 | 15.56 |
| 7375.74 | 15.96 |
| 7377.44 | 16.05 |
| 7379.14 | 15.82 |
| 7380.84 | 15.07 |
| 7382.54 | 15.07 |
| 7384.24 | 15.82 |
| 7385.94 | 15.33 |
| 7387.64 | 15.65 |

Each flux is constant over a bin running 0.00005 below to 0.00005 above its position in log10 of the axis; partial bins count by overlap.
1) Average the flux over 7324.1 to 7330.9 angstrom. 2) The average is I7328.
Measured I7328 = 13.9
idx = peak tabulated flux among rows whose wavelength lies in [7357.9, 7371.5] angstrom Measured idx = 15.9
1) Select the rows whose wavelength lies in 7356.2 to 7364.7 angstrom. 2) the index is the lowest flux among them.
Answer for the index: 13.99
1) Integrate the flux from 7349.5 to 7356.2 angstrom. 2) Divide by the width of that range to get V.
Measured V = 15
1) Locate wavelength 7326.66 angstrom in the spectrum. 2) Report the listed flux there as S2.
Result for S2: 12.44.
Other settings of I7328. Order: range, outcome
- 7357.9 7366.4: 15.3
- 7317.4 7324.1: 14.8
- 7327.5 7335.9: 14.9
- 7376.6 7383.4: 15.5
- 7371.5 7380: 15.8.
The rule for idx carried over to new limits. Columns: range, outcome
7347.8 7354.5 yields 15.74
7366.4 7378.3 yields 16.05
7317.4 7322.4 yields 15.04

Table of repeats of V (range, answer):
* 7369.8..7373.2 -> 15.6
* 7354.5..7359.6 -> 14.6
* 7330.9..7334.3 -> 14.9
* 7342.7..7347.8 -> 14.9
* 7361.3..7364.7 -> 15.2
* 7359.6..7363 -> 15.4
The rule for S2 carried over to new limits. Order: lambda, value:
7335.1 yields 15.47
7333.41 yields 15.29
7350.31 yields 15.3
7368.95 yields 15.9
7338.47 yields 15.55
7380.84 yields 15.07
